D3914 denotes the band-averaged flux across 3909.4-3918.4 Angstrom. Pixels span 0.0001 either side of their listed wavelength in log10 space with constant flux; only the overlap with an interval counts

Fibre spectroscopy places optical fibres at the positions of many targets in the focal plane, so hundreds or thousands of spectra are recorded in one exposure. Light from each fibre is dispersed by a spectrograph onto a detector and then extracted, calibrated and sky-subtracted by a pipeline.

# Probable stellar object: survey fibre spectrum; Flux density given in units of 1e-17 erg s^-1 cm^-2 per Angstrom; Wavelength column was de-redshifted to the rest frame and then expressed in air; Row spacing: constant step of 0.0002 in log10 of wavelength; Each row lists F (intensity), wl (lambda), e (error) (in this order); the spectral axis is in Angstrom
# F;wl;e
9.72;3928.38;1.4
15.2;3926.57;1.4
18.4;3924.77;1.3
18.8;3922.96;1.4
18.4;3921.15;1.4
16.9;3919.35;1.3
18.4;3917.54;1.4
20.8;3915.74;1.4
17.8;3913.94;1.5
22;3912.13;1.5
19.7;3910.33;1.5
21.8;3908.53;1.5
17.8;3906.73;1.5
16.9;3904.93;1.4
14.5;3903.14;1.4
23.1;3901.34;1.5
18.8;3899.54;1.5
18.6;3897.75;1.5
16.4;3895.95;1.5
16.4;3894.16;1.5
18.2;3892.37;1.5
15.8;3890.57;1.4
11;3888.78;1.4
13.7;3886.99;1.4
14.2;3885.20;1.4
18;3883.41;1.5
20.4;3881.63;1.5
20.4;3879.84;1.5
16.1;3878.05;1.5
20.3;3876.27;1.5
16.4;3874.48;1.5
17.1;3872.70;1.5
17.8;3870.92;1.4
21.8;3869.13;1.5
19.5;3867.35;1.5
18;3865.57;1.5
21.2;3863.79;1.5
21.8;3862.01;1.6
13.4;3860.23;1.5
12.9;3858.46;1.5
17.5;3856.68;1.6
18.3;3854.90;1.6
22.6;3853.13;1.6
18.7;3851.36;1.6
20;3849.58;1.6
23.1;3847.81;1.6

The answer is 19.8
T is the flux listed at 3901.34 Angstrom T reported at 23.1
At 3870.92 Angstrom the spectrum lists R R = 17.8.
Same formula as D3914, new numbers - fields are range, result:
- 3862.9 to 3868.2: 19.6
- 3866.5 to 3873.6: 19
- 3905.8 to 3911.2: 19.7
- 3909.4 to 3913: 20.9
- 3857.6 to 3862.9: 16.1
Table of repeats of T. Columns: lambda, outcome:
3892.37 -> 18.2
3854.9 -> 18.3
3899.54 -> 18.8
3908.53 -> 21.8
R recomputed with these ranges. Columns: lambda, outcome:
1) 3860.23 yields 13.4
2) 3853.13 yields 22.6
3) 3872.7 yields 17.1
